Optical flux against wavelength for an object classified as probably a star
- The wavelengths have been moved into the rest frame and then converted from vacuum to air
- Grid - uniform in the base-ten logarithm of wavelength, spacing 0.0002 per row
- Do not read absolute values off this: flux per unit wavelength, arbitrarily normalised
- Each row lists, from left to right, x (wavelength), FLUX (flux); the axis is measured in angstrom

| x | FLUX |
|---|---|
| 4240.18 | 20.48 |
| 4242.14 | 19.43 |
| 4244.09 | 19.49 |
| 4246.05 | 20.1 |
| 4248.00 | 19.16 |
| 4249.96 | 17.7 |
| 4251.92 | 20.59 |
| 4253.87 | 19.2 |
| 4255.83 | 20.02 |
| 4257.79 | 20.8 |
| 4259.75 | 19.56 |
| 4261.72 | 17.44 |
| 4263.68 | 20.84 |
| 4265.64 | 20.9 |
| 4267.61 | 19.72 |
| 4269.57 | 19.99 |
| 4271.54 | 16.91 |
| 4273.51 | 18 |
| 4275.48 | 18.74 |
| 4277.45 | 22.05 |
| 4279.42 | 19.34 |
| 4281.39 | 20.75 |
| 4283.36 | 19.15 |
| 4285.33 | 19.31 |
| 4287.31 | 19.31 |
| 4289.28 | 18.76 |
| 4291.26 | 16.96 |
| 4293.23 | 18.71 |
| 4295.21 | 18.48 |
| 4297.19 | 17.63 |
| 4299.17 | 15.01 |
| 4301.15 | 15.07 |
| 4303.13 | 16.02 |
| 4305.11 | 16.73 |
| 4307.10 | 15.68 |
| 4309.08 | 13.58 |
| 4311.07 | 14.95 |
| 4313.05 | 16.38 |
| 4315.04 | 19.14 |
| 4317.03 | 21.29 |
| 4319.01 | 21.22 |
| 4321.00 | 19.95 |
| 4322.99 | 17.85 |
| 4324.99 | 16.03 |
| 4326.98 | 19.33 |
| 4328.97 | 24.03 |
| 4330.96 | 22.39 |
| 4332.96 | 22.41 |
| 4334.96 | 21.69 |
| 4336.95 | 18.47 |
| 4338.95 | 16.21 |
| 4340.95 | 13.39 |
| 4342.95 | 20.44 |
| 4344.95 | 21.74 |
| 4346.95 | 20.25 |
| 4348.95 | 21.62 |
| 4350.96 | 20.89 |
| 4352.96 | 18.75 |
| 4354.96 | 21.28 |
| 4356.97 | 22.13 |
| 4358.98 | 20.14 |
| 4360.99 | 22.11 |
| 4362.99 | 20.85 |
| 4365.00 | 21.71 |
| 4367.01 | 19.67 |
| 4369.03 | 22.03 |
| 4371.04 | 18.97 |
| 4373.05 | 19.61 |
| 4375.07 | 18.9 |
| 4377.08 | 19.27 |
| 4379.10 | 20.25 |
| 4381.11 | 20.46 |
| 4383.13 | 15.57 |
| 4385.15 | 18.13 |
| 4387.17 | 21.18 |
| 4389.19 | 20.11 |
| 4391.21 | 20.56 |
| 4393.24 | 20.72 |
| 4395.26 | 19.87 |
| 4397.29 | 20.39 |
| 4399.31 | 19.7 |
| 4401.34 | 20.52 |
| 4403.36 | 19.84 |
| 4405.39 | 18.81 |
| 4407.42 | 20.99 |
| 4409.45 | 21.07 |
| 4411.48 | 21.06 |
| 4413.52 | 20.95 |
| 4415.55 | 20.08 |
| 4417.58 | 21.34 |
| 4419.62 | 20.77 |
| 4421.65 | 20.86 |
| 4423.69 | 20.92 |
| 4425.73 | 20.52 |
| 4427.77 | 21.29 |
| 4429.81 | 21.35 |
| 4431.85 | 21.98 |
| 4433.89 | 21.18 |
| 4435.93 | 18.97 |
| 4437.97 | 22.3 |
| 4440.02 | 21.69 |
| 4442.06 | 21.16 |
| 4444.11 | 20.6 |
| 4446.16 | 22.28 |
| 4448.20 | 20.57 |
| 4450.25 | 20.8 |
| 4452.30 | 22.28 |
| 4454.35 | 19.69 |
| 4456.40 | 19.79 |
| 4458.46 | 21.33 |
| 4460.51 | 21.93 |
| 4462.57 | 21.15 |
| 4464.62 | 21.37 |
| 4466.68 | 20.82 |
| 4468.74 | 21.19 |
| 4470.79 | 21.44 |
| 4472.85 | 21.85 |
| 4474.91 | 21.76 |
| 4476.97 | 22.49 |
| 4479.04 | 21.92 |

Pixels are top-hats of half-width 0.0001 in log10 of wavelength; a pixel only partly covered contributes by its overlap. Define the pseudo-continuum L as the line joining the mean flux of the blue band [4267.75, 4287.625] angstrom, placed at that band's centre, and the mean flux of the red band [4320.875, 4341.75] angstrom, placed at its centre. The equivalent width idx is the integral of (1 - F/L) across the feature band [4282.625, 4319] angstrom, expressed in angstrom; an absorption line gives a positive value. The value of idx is 3.6 angstrom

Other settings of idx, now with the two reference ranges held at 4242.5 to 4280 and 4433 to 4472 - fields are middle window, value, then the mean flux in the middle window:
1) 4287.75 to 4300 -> 1.28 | 17.7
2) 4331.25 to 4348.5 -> 0.54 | 19.5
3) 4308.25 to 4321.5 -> 1.26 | 18.1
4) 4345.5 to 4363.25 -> -0.56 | 20.9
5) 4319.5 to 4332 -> 0.03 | 20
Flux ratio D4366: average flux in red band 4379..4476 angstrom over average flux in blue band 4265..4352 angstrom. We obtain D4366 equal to 1.10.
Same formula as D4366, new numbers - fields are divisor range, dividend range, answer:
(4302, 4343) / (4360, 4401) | 1.09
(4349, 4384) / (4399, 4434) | 1.03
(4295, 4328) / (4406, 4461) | 1.21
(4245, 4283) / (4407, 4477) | 1.08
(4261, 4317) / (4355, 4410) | 1.11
